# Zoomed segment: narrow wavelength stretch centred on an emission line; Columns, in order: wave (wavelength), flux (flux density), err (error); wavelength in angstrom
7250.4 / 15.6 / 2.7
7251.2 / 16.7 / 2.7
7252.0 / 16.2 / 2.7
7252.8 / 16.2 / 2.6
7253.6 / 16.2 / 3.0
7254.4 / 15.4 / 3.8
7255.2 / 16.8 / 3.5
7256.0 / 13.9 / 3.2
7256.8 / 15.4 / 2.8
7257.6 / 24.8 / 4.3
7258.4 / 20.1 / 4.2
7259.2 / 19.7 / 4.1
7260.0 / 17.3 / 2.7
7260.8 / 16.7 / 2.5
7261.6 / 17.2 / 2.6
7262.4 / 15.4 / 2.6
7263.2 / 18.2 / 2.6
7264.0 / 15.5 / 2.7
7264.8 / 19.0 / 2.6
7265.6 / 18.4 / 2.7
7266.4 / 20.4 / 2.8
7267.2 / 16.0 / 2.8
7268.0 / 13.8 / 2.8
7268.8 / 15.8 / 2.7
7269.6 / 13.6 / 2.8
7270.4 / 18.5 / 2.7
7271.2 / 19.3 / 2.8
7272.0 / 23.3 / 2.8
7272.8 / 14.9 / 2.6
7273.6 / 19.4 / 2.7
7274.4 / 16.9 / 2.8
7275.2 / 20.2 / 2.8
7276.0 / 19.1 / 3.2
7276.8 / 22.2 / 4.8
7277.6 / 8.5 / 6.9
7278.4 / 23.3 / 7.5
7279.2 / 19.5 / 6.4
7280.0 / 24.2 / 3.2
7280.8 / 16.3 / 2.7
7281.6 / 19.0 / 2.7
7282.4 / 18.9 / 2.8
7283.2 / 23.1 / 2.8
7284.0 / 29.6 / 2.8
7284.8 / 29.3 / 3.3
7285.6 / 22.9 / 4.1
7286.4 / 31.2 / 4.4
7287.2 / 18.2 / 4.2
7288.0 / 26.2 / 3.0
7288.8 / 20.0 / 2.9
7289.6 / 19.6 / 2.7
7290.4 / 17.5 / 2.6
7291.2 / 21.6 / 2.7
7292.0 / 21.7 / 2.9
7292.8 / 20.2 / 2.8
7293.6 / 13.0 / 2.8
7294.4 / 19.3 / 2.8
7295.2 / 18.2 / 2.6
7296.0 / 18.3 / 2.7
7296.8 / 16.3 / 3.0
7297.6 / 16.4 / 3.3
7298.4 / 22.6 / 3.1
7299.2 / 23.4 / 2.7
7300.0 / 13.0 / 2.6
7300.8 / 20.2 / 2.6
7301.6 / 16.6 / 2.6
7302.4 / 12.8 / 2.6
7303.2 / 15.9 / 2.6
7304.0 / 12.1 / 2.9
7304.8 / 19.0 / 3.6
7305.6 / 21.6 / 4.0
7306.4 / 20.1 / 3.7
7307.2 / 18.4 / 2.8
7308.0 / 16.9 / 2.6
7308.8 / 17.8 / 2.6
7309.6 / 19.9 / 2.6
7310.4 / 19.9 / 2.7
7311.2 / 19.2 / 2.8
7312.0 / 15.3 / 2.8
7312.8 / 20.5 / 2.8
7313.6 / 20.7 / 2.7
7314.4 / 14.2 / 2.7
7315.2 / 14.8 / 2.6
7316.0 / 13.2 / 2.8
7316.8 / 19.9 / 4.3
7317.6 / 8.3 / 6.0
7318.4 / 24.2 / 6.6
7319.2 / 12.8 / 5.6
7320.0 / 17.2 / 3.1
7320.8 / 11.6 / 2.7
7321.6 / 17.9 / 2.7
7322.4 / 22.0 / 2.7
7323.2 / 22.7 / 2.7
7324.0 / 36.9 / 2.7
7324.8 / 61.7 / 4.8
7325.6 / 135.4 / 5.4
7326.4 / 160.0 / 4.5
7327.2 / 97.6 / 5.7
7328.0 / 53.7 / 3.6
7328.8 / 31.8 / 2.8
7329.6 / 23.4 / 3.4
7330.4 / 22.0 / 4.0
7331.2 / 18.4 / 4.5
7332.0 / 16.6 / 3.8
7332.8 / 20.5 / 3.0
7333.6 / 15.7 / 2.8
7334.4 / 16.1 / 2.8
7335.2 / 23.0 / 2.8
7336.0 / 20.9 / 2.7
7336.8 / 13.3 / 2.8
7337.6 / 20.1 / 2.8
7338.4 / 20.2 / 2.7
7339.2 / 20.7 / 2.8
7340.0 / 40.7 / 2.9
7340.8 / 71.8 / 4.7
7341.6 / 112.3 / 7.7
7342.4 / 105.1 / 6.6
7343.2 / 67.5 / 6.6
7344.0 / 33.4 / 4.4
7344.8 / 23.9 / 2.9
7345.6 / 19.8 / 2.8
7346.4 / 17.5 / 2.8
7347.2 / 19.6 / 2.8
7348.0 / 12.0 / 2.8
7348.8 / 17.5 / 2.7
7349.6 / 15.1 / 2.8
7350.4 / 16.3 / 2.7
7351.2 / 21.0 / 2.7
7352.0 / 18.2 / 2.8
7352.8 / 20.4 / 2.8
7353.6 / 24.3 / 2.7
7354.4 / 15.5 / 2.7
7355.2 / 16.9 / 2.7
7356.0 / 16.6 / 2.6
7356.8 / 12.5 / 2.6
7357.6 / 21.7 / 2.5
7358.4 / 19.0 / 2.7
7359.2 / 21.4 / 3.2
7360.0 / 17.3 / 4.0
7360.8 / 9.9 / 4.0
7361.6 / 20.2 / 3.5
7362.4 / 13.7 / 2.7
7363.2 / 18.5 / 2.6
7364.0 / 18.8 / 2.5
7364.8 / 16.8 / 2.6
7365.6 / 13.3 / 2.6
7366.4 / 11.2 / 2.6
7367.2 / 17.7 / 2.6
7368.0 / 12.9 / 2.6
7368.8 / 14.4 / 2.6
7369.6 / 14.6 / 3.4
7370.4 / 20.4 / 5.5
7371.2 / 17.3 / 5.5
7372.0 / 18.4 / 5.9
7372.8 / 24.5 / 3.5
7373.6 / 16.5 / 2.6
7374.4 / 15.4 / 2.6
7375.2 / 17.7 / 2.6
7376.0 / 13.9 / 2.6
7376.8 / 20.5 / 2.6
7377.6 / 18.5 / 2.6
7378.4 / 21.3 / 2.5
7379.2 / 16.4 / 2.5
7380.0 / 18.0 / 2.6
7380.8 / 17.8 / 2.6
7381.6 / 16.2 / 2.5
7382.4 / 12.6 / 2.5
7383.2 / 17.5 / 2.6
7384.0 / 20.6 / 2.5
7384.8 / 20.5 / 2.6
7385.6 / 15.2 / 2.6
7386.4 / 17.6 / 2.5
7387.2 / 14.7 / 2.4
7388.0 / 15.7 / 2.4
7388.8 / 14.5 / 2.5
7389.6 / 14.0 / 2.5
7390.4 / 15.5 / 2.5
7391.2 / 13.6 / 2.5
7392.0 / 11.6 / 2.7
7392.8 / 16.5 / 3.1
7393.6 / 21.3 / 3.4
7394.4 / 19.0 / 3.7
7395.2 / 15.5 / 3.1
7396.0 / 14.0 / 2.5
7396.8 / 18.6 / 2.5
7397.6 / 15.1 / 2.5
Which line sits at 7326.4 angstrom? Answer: [S II] 6716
